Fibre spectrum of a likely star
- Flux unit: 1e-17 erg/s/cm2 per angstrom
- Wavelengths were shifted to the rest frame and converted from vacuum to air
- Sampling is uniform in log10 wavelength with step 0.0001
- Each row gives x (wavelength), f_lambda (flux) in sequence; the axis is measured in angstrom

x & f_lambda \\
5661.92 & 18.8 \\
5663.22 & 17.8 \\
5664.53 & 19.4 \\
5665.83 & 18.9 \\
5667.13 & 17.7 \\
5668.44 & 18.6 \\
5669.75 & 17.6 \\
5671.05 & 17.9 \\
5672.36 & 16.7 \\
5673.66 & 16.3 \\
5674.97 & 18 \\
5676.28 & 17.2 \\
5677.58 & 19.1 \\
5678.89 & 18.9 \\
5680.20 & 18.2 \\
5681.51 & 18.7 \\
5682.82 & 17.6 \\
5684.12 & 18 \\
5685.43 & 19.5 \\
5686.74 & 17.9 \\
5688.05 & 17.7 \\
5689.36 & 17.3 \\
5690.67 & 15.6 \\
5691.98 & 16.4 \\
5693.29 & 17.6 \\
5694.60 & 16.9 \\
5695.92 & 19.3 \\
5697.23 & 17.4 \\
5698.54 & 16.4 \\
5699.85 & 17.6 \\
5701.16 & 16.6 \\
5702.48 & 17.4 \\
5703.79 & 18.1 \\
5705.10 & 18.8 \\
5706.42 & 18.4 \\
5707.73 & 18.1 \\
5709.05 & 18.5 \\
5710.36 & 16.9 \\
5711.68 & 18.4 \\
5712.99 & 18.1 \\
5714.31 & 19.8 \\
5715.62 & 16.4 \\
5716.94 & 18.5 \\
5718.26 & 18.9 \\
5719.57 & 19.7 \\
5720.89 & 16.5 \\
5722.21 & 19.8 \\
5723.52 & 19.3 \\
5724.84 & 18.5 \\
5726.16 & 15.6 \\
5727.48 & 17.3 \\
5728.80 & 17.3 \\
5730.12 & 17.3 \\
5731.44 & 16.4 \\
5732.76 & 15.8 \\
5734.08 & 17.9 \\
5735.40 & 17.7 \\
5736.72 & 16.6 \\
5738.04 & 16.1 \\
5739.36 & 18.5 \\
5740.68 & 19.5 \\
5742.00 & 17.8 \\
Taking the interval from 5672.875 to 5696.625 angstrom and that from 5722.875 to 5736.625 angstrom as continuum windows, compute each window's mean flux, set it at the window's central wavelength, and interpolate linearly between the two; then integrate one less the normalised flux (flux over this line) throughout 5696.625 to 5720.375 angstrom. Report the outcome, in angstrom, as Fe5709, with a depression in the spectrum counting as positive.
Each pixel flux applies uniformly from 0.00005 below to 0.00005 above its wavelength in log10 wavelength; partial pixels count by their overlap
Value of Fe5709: -0.7 angstrom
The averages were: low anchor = 17.8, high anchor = 17.3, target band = 18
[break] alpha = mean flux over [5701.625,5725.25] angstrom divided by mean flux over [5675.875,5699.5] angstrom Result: 1.0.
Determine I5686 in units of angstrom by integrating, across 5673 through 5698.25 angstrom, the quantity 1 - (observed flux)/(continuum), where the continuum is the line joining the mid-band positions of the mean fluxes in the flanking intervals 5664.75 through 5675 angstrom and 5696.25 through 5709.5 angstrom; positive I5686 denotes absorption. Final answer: 0.0 angstrom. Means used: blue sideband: 17.8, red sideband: 17.8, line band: 17.7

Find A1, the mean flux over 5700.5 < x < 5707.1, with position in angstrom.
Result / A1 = 17.9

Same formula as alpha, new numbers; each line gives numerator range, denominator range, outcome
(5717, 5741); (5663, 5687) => 0.98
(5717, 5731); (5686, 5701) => 1.04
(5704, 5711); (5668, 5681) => 1.02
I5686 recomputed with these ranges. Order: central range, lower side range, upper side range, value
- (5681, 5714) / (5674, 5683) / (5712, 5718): 0.9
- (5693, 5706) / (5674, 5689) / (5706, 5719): 0.4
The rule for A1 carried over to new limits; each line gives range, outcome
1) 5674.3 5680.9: 18.3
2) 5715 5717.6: 17.4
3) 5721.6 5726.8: 18.3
